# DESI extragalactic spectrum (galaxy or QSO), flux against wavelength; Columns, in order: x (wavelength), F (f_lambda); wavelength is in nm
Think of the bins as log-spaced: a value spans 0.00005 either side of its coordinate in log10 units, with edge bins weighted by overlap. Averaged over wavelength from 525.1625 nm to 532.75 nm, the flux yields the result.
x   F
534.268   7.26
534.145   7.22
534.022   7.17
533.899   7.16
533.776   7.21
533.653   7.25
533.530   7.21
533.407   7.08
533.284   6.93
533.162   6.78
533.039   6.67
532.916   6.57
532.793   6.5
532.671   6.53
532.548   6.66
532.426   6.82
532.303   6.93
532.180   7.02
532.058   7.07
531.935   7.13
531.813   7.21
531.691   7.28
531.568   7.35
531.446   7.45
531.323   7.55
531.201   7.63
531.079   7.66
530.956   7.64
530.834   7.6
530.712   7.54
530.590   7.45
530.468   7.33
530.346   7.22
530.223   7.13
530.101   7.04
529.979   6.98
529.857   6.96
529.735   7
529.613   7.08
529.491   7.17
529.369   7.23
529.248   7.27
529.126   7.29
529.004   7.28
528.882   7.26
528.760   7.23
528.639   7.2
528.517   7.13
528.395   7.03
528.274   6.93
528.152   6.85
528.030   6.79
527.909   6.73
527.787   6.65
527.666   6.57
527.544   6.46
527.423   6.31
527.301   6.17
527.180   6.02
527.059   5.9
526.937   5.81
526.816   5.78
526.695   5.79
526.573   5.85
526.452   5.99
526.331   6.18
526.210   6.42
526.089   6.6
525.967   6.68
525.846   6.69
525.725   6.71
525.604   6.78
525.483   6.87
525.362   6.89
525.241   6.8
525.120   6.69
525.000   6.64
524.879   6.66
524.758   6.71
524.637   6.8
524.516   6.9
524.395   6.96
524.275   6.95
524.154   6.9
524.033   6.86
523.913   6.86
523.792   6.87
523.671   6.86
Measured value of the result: 6.88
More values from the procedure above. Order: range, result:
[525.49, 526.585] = 6.48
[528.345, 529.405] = 7.22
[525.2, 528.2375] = 6.41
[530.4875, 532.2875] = 7.39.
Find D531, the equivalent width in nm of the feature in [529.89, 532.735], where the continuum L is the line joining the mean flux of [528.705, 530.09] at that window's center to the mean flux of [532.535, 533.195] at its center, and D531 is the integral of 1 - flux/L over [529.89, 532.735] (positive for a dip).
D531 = -0.15 nm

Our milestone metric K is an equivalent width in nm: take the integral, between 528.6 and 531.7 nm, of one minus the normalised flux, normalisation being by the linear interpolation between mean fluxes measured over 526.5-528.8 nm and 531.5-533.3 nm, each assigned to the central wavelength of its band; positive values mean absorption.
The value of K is -0.28 nm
